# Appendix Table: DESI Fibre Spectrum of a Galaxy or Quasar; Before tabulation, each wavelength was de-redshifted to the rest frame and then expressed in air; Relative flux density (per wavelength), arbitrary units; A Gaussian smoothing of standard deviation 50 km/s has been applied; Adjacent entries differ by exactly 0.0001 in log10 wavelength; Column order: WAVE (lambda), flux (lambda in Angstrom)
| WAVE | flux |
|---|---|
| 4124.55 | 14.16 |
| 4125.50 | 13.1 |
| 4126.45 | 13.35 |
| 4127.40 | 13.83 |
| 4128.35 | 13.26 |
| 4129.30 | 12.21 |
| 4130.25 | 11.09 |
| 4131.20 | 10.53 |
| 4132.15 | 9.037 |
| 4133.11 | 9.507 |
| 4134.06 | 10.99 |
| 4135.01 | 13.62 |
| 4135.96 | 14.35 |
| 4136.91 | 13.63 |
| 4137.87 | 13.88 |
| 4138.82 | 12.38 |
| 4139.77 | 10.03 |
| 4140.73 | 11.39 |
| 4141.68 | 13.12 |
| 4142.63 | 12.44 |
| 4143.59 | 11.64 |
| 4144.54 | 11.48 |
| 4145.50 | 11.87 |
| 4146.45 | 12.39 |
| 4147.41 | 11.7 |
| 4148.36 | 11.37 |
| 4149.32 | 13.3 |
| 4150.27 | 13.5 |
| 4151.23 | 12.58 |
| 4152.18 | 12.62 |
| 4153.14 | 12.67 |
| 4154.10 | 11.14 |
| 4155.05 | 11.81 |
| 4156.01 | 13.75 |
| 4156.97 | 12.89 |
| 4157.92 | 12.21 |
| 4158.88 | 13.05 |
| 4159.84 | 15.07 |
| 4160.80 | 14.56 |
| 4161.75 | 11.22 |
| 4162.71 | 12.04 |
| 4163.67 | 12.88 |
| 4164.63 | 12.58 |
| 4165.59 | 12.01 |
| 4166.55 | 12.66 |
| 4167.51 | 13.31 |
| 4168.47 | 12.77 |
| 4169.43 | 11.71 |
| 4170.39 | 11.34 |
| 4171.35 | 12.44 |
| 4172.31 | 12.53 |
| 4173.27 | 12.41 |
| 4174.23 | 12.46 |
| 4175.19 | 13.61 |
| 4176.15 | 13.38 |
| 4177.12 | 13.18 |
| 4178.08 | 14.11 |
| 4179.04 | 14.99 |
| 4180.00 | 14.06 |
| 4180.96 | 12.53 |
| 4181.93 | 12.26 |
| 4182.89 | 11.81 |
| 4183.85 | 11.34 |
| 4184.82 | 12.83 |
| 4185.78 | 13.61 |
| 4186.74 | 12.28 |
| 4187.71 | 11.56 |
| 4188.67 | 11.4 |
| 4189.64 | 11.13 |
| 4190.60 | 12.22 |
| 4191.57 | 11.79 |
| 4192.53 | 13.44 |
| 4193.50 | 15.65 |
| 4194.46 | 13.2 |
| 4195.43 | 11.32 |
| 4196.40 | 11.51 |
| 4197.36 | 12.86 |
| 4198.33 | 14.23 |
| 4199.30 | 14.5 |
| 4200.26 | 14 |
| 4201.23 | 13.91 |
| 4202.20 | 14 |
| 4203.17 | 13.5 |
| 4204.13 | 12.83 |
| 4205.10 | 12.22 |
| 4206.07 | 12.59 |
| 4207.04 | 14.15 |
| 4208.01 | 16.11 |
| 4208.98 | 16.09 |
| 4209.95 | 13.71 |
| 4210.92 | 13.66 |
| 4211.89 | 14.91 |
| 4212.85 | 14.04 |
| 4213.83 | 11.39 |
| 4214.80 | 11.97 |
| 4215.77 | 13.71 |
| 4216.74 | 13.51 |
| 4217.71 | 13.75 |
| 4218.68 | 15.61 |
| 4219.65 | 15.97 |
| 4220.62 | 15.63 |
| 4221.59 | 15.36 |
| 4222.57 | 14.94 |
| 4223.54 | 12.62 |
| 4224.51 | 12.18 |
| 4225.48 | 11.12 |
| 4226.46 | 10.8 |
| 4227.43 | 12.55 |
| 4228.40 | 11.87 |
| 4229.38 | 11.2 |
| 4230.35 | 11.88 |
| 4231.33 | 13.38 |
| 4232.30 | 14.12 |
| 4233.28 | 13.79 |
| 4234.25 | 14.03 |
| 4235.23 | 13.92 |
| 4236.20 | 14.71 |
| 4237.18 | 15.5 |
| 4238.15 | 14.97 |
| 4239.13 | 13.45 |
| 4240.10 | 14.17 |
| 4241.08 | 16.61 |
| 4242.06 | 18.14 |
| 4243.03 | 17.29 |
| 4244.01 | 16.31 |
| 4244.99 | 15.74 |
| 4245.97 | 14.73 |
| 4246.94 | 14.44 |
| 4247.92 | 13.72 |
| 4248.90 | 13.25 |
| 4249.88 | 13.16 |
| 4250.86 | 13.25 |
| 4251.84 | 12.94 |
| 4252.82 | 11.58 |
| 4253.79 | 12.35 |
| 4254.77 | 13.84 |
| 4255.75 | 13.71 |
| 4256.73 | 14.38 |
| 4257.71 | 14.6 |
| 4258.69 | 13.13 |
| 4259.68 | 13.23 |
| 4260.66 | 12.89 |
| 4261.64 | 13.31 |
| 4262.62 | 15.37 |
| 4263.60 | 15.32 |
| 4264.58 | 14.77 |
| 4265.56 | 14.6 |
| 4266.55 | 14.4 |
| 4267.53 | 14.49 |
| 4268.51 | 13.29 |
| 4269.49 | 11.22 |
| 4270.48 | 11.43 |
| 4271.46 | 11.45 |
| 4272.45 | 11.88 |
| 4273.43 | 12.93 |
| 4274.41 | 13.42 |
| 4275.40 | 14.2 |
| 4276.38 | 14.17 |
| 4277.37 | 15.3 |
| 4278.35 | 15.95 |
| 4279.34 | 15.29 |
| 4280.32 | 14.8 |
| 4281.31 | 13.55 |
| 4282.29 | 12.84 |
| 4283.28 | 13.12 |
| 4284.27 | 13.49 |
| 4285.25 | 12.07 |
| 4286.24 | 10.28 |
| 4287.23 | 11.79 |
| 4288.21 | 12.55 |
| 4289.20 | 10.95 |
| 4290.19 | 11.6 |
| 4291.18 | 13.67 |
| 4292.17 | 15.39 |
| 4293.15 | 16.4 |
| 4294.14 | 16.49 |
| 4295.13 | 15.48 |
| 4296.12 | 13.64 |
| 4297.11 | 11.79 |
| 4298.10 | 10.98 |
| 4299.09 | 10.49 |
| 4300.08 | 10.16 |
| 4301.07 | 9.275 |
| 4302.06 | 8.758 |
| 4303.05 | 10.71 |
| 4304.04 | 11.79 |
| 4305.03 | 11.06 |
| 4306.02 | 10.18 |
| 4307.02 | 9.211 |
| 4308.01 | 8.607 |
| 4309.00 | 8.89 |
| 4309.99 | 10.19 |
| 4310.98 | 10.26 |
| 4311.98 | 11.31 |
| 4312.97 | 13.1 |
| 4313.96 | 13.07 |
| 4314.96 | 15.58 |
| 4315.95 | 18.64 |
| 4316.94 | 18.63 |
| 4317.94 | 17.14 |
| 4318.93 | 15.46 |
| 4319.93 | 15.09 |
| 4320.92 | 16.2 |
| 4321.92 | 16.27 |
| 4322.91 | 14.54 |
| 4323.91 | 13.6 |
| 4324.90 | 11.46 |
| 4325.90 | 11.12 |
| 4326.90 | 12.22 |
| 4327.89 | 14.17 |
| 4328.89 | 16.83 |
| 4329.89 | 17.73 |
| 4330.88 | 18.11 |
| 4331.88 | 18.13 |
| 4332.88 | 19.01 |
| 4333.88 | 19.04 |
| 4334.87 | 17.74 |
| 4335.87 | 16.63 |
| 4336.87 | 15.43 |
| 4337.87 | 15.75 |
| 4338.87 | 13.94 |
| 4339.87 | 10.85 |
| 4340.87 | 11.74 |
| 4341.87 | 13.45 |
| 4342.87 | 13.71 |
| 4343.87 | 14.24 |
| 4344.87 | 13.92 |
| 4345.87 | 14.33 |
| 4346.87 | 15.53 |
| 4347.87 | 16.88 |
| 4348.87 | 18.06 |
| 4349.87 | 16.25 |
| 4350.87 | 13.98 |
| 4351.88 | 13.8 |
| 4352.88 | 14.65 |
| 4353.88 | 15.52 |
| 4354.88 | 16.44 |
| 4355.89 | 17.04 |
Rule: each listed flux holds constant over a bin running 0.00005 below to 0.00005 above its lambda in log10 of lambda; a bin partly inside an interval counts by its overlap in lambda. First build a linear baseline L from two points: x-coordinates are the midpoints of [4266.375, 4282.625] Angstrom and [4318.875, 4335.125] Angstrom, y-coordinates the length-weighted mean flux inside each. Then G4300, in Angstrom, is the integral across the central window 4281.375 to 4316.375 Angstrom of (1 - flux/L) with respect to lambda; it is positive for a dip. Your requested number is 5.8 Angstrom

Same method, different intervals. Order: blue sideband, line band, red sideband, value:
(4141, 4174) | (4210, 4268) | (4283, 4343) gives -3.99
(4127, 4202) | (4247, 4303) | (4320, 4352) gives 4.14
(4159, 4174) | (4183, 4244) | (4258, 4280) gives -1.94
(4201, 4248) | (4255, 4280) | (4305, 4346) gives 0.56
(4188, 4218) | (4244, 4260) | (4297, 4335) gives -0.39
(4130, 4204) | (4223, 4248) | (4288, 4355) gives -1.50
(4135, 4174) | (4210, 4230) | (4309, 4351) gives 0.12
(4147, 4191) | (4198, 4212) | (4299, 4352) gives -1.15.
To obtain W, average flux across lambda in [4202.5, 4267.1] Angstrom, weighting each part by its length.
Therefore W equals 13.9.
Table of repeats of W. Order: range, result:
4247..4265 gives 13.6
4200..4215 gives 13.7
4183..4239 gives 13.3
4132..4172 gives 12.4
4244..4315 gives 12.9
